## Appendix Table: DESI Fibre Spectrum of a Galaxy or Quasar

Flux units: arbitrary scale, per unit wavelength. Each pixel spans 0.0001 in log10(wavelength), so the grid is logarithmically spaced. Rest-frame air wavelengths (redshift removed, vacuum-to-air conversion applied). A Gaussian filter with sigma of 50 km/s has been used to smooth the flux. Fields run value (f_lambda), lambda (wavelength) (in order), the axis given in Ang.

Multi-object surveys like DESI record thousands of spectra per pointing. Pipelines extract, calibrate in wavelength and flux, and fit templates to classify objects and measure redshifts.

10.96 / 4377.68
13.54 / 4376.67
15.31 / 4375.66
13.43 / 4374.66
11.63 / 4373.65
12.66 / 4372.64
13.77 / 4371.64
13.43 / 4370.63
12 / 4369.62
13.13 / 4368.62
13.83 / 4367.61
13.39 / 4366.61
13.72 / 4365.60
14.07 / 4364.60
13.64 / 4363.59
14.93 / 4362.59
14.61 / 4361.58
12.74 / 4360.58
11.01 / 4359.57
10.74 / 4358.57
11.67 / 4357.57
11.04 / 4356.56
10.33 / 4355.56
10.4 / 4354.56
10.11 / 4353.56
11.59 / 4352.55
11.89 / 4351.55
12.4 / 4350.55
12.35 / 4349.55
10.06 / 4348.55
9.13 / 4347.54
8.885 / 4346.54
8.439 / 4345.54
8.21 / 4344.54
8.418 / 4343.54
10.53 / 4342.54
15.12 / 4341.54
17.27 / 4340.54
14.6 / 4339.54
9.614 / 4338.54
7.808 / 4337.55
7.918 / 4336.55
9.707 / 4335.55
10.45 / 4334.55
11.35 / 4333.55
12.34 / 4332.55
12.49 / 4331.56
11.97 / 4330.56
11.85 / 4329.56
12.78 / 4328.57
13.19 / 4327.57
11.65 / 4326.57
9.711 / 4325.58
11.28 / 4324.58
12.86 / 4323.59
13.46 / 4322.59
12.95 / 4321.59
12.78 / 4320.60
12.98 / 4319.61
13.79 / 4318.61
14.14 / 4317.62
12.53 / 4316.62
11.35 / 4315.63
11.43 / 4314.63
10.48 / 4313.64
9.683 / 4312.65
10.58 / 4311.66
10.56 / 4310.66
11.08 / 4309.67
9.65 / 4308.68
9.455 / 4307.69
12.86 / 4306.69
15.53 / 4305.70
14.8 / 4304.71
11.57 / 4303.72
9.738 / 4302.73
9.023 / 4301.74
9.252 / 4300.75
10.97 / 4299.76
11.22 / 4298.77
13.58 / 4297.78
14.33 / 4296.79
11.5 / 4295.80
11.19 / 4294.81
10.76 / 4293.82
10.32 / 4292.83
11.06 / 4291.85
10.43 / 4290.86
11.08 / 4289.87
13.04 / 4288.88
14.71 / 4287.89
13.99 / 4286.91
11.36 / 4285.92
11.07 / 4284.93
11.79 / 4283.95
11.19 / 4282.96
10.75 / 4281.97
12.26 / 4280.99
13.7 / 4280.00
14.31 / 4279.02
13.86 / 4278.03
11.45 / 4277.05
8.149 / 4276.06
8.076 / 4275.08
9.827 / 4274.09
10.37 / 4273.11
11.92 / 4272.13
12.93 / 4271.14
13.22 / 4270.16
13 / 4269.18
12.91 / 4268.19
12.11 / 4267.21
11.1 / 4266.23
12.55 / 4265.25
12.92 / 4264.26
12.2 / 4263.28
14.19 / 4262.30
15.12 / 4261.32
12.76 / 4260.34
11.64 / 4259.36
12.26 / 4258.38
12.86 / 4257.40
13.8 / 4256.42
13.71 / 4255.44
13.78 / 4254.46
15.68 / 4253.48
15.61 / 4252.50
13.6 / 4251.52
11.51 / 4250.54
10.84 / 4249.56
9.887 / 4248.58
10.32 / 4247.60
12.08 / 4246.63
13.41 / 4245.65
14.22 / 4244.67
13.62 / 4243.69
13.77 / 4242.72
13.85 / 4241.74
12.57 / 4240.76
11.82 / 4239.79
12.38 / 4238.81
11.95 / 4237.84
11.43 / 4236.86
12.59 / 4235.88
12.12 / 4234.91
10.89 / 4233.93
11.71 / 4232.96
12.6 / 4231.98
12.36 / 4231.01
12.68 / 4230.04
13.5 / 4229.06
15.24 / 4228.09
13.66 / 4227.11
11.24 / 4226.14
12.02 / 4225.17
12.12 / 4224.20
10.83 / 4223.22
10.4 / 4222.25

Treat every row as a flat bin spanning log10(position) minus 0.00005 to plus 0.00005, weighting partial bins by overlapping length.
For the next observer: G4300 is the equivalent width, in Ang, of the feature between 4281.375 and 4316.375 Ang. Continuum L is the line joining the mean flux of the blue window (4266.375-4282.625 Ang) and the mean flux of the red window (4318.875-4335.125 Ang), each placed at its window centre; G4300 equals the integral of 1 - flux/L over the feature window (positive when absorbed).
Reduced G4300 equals 1.4 Ang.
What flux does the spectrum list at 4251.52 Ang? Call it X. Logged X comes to 13.6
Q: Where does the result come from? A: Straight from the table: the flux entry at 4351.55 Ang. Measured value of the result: 11.89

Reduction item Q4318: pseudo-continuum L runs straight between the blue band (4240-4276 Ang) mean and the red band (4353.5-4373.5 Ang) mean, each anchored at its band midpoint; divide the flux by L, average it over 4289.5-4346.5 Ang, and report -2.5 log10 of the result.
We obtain 0.10 mag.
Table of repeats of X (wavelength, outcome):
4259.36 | 11.64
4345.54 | 8.439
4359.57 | 11.01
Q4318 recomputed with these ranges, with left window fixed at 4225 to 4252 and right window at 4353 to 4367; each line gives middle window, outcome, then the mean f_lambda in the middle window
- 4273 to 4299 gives 0.06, 11.7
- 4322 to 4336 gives 0.05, 11.8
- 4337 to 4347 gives 0.13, 10.9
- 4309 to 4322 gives 0.05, 11.8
